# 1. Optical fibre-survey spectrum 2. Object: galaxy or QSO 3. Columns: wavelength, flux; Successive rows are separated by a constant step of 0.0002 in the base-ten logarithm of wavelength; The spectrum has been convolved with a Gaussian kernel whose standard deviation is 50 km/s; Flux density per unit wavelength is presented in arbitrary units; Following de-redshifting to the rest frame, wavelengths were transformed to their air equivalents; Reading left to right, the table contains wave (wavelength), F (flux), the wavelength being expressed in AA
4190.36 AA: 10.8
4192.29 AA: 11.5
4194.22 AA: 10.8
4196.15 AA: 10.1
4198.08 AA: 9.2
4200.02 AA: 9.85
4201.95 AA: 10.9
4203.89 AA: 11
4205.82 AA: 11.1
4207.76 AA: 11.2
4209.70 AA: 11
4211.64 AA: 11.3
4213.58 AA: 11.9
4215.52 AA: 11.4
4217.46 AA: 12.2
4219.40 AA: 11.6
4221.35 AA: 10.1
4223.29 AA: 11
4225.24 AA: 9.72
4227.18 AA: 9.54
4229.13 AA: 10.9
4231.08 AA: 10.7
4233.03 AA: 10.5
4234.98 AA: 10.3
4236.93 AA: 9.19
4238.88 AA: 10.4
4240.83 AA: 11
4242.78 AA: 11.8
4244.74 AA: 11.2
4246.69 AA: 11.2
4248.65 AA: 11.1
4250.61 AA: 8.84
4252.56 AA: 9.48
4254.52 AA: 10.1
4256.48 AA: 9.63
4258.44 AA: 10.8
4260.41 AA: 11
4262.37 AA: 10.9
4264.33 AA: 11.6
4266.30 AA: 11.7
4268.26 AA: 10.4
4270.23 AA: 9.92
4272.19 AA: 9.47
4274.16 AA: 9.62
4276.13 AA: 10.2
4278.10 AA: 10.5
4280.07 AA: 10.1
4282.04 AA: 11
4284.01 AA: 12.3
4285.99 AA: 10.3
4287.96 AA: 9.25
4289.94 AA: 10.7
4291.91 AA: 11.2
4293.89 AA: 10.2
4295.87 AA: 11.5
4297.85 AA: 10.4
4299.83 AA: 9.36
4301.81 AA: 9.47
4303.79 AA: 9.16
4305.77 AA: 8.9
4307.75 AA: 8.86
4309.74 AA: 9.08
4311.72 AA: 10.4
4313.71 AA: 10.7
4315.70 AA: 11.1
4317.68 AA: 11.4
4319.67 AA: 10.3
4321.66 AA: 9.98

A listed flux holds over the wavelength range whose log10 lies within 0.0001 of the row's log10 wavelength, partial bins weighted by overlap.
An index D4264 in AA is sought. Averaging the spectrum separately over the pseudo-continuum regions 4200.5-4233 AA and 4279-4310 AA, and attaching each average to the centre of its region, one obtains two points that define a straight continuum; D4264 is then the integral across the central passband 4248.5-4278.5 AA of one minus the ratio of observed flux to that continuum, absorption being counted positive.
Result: 0.43 AA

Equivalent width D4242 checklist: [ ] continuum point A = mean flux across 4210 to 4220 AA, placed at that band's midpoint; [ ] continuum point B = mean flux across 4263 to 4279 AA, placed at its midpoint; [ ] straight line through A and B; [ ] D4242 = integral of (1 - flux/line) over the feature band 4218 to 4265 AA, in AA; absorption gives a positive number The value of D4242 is 2.3 AA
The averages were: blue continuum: 11.6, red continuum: 10.4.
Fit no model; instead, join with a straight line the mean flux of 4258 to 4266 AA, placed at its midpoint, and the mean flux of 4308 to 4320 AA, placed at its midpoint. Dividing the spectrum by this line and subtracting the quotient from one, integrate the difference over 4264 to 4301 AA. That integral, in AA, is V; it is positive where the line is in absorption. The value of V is 1.2 AA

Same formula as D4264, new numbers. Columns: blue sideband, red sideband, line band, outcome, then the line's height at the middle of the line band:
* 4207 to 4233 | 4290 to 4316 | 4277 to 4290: -0.4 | 10.2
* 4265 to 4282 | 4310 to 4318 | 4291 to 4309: 1.2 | 10.6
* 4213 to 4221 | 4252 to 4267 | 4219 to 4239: 1.8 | 11.4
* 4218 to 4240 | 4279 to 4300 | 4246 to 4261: 0.4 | 10.5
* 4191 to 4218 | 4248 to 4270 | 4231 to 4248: -0.1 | 10.6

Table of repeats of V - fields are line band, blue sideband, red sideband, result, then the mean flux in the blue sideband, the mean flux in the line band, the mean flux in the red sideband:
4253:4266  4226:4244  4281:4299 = -0.1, 10.5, 10.7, 10.7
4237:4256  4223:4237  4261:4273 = 0.0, 10.3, 10.5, 10.7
